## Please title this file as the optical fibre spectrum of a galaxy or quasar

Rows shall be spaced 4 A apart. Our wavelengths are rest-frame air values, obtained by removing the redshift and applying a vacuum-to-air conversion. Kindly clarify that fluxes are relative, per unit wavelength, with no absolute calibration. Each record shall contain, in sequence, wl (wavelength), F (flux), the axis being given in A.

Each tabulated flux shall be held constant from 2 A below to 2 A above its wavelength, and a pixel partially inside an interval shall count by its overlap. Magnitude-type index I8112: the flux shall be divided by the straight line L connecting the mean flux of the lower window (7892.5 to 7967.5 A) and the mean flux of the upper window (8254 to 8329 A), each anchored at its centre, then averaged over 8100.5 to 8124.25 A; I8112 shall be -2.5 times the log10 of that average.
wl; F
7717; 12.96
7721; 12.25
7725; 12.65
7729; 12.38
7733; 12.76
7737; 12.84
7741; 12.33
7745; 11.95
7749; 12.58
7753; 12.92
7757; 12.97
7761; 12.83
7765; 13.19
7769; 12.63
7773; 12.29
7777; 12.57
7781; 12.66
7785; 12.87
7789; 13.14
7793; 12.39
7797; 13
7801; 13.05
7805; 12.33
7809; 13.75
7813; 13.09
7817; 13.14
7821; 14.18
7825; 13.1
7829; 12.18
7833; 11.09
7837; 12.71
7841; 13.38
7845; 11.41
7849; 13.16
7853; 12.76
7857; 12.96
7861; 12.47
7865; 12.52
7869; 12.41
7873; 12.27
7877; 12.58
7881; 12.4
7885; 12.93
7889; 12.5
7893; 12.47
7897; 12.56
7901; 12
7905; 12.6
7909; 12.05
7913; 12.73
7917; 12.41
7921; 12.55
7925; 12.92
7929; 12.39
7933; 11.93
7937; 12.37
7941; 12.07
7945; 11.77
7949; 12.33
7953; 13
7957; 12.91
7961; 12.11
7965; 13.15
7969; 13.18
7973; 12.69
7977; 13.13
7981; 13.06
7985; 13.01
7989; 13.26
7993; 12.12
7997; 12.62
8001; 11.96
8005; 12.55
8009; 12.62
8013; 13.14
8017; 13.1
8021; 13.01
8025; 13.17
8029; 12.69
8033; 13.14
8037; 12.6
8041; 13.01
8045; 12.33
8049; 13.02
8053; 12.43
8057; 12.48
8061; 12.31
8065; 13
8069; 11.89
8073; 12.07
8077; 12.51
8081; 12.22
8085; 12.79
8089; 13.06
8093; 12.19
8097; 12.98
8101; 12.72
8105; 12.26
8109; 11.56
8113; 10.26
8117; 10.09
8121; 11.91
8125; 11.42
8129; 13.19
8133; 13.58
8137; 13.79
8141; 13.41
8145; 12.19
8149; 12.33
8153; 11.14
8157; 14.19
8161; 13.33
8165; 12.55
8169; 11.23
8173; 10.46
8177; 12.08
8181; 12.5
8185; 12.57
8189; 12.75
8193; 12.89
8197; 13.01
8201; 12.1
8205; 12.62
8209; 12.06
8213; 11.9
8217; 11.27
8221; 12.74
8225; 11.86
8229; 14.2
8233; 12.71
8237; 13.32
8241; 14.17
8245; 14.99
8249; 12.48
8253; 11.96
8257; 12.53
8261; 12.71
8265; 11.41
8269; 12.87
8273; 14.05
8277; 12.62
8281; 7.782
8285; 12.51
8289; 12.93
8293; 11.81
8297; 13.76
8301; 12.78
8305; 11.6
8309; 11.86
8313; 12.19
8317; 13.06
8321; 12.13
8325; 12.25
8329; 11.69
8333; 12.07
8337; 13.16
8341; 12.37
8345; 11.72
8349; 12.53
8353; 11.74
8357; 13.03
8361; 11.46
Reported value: 0.09 mag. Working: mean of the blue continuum 12.4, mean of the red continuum 12.2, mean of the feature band 11.4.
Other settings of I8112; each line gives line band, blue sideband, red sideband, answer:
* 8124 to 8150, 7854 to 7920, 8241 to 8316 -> -0.04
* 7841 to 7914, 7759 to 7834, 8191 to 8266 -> 0.03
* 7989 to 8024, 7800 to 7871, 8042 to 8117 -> -0.02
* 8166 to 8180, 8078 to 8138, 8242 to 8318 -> 0.08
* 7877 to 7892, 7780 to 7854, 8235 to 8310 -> 0.02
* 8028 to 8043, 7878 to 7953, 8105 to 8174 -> -0.05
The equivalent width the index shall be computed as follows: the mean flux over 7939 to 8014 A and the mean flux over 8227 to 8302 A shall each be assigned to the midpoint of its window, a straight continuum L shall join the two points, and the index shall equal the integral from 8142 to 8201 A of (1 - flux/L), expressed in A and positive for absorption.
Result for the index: 1.47 A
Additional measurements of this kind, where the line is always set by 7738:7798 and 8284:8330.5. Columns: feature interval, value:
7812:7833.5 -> -0.4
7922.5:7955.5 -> 0.6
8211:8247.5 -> -1.7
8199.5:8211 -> 0.2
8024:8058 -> -0.6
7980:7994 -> -0.4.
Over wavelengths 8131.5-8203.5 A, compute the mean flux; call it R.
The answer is 12.6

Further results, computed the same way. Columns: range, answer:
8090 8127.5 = 11.8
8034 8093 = 12.5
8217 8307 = 12.6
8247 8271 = 12.3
